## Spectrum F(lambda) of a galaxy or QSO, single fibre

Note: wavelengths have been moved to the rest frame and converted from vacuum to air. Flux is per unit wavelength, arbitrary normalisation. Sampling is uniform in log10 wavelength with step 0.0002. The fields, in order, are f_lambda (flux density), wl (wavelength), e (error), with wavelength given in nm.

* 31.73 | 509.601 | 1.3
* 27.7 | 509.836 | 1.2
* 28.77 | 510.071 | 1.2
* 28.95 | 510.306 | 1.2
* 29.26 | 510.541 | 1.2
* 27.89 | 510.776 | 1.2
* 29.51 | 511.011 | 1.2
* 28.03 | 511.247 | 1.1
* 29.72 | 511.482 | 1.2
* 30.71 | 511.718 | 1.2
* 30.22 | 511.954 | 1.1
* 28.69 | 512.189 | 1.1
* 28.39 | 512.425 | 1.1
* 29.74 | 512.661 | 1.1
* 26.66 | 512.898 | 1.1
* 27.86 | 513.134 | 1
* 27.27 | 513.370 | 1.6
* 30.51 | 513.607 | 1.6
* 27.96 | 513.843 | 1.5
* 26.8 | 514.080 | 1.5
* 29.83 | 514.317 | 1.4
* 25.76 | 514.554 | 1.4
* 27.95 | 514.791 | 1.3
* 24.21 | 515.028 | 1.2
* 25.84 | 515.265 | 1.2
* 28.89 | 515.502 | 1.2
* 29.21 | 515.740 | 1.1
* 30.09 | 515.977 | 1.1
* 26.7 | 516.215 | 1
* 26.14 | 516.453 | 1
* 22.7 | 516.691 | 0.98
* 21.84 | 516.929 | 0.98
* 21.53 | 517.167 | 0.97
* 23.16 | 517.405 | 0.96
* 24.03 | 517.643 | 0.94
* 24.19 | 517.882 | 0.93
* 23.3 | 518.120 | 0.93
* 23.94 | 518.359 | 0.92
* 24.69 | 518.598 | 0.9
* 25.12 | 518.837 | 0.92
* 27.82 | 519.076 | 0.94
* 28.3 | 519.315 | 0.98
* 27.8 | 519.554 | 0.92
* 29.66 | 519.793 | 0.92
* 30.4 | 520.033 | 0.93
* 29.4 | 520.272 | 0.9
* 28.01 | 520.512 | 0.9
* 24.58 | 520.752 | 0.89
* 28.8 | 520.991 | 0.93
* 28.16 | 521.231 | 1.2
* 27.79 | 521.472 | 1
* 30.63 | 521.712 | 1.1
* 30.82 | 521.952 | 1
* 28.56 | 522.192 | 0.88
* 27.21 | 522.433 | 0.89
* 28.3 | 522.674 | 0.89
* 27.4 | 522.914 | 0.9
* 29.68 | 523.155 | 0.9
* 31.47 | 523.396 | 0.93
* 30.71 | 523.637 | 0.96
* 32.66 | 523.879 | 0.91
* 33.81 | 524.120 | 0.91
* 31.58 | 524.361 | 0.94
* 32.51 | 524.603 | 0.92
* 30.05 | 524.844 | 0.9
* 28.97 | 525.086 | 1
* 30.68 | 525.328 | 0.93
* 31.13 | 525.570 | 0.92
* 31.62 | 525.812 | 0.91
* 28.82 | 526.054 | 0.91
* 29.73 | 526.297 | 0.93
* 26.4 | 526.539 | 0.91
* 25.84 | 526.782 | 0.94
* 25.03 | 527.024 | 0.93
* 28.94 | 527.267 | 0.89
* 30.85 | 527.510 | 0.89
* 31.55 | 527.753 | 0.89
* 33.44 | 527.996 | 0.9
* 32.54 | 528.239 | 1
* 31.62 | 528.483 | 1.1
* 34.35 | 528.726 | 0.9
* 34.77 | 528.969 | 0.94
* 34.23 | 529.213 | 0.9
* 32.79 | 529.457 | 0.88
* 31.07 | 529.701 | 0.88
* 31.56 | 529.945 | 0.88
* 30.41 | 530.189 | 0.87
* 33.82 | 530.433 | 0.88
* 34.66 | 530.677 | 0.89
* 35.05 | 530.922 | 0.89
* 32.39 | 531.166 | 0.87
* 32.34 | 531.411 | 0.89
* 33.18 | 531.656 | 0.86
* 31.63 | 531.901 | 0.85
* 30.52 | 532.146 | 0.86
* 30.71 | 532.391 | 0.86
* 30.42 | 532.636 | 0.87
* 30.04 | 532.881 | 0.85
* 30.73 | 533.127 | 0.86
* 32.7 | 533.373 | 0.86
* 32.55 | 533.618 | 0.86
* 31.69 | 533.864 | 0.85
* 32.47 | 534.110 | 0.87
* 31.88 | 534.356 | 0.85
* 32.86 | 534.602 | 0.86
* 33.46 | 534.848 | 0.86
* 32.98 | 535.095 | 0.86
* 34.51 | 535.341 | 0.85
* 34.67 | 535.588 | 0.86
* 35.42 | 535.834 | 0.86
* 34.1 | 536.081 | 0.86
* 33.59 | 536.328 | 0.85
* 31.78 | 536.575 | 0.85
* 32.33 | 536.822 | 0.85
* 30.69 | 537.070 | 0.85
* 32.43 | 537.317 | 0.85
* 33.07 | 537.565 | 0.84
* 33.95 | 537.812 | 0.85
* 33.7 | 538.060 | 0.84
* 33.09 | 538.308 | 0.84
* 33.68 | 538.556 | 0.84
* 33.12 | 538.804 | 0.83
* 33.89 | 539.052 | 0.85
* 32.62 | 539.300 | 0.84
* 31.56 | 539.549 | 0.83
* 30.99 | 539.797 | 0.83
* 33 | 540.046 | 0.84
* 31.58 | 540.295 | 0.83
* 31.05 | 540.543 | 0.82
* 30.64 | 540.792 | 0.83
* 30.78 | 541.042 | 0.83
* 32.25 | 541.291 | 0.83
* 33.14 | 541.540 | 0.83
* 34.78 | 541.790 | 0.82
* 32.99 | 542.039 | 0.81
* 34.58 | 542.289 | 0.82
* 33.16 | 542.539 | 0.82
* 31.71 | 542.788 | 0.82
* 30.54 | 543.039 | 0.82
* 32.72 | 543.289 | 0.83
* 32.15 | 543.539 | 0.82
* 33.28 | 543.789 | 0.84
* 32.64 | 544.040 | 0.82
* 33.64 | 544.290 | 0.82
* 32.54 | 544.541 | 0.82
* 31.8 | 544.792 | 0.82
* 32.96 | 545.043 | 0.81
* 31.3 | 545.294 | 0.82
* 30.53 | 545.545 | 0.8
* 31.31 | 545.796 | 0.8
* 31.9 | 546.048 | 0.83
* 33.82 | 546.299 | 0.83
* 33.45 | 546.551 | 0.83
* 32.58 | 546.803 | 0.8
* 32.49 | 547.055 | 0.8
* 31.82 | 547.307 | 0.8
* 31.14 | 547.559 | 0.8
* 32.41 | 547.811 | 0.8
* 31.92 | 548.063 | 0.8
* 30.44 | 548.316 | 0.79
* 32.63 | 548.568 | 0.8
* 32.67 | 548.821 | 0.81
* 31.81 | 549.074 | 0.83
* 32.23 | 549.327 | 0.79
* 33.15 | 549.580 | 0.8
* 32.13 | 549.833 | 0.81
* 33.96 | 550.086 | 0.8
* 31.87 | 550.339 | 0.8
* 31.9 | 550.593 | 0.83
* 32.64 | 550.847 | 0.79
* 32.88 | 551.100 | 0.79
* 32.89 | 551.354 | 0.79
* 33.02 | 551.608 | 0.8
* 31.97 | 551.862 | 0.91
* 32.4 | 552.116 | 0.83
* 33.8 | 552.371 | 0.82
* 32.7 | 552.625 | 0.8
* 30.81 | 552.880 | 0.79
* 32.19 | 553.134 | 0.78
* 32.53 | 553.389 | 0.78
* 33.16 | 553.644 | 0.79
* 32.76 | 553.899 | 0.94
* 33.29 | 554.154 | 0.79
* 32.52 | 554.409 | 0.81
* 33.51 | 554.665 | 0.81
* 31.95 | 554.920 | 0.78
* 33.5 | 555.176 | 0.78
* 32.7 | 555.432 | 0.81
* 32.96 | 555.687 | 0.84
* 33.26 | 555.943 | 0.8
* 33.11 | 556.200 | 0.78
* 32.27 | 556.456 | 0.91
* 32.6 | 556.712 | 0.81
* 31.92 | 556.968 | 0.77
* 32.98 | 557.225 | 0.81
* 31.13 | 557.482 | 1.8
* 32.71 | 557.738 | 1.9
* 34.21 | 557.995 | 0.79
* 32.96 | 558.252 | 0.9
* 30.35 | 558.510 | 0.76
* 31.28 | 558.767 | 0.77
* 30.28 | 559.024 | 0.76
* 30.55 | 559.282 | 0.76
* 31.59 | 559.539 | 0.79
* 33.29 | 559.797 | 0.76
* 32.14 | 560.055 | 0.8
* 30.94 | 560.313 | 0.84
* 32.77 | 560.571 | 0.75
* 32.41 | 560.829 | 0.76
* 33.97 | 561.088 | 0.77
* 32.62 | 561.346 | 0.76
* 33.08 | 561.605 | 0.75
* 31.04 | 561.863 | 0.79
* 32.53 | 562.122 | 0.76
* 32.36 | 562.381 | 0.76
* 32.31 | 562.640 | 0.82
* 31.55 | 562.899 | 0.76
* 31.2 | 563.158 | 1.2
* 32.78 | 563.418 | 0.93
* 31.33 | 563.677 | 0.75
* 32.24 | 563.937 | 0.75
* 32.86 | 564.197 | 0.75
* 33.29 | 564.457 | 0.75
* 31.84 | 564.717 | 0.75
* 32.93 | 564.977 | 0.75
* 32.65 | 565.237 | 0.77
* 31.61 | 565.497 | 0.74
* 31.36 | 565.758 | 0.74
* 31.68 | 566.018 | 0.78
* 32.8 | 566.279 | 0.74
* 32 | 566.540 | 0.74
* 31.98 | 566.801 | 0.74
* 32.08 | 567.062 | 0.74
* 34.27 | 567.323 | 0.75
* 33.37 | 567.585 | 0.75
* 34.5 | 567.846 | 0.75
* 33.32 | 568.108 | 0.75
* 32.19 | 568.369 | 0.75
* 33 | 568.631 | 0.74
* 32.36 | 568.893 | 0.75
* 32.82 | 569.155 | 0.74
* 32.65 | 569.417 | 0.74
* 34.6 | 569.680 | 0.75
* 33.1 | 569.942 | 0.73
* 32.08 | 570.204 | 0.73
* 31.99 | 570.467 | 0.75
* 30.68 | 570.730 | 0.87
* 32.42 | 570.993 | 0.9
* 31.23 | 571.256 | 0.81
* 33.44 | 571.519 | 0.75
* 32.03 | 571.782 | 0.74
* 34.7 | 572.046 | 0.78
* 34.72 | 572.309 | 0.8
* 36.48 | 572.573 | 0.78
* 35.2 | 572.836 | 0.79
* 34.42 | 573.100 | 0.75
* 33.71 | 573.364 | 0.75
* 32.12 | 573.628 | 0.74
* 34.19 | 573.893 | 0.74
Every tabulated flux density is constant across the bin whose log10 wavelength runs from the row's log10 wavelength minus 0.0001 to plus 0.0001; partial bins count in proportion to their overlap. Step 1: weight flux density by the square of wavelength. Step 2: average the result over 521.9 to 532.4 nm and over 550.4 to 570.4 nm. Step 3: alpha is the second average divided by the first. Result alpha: 1.18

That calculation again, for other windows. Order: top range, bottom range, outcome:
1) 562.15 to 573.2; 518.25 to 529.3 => 1.30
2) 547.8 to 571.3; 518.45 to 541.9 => 1.16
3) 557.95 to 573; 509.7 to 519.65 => 1.45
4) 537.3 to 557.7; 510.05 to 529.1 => 1.27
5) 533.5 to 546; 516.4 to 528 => 1.24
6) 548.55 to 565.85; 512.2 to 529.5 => 1.30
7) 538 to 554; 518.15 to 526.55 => 1.22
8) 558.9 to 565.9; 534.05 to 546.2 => 1.07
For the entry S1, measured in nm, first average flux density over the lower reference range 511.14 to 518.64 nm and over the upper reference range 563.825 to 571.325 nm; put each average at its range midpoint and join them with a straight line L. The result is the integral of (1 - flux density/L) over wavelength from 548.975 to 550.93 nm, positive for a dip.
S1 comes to -0.12 nm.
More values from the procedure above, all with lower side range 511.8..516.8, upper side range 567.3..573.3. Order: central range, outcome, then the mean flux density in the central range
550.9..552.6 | -0.07 nm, 32.8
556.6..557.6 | -0.01 nm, 32.1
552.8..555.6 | -0.09 nm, 32.7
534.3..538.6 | -0.48 nm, 33.2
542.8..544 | -0.06 nm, 32.1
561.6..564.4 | 0.04 nm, 32.1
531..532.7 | -0.13 nm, 31.7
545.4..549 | -0.13 nm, 32.1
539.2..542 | -0.16 nm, 32.1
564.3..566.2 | 0.03 nm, 32.2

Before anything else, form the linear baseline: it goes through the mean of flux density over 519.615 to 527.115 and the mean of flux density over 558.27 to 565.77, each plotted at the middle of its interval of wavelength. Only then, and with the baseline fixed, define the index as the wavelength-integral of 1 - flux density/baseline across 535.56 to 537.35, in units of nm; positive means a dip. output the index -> -0.165 nm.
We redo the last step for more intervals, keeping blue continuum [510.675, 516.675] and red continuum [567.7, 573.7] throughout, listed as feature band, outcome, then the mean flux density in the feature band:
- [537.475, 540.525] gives -0.24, 32.8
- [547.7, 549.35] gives -0.04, 32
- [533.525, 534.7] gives -0.09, 32.3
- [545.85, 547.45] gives -0.08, 32.6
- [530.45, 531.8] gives -0.18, 33.5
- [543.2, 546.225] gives -0.13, 32.3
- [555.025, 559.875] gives -0.04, 32.3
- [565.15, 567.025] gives 0.05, 32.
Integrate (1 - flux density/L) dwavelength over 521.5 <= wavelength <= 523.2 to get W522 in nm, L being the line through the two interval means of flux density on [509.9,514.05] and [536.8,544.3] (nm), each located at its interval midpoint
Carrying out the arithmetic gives 0.07 nm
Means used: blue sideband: 28.8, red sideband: 32.6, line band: 28.9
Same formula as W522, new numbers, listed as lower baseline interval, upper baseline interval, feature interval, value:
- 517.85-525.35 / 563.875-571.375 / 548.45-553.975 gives -0.24 nm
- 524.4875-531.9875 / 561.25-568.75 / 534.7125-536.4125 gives -0.14 nm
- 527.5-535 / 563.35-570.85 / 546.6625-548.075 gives 0.02 nm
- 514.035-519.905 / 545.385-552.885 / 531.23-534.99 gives -0.34 nm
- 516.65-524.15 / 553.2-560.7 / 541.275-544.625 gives -0.27 nm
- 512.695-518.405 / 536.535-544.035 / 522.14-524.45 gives -0.16 nm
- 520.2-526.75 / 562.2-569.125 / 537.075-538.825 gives -0.15 nm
